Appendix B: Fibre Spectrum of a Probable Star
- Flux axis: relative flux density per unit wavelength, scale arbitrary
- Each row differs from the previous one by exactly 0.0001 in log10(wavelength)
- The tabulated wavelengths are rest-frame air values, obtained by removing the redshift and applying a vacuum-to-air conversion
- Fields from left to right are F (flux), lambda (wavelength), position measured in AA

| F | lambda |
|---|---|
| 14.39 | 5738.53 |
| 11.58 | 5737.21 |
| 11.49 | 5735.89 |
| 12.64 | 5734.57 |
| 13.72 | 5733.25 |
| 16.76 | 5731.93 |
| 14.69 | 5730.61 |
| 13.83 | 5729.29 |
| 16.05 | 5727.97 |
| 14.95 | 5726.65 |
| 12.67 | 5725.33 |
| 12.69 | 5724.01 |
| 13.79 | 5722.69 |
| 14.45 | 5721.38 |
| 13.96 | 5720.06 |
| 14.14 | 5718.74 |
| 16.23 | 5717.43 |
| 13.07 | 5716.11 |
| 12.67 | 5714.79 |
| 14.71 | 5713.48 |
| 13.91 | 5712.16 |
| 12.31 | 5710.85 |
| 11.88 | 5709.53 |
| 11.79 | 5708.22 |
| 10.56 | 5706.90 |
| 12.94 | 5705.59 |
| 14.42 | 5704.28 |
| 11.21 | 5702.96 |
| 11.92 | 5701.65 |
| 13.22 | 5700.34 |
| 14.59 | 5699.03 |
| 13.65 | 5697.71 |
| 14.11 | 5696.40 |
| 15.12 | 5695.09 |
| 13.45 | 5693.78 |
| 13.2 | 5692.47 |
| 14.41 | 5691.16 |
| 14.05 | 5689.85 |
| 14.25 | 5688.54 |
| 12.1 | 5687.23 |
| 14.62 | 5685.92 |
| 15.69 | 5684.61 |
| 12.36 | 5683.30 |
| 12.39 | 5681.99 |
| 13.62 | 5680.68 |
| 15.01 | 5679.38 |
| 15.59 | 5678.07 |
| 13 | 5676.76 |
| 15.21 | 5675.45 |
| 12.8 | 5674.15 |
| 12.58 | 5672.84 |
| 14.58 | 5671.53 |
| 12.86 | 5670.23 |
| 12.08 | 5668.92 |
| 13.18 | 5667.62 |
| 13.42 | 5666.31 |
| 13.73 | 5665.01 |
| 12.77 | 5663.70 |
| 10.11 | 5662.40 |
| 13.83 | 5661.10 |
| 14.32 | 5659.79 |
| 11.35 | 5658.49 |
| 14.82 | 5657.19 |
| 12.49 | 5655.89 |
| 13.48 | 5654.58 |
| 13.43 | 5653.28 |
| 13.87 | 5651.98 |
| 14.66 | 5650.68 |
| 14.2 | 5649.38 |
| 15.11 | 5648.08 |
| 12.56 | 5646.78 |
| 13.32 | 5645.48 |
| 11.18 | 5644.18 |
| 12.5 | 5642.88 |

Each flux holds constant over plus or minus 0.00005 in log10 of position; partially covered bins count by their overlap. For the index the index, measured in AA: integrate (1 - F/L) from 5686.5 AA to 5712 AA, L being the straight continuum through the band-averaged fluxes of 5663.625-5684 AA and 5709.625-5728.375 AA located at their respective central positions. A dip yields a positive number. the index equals 1.0 AA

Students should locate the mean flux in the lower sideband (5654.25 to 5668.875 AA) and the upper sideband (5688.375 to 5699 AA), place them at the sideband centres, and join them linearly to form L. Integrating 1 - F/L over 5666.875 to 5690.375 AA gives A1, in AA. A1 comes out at -0.2 AA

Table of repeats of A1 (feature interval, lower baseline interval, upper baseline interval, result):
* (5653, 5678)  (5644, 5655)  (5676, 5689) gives 0.98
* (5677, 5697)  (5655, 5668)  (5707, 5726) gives -1.23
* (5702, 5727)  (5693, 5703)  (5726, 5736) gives 1.33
